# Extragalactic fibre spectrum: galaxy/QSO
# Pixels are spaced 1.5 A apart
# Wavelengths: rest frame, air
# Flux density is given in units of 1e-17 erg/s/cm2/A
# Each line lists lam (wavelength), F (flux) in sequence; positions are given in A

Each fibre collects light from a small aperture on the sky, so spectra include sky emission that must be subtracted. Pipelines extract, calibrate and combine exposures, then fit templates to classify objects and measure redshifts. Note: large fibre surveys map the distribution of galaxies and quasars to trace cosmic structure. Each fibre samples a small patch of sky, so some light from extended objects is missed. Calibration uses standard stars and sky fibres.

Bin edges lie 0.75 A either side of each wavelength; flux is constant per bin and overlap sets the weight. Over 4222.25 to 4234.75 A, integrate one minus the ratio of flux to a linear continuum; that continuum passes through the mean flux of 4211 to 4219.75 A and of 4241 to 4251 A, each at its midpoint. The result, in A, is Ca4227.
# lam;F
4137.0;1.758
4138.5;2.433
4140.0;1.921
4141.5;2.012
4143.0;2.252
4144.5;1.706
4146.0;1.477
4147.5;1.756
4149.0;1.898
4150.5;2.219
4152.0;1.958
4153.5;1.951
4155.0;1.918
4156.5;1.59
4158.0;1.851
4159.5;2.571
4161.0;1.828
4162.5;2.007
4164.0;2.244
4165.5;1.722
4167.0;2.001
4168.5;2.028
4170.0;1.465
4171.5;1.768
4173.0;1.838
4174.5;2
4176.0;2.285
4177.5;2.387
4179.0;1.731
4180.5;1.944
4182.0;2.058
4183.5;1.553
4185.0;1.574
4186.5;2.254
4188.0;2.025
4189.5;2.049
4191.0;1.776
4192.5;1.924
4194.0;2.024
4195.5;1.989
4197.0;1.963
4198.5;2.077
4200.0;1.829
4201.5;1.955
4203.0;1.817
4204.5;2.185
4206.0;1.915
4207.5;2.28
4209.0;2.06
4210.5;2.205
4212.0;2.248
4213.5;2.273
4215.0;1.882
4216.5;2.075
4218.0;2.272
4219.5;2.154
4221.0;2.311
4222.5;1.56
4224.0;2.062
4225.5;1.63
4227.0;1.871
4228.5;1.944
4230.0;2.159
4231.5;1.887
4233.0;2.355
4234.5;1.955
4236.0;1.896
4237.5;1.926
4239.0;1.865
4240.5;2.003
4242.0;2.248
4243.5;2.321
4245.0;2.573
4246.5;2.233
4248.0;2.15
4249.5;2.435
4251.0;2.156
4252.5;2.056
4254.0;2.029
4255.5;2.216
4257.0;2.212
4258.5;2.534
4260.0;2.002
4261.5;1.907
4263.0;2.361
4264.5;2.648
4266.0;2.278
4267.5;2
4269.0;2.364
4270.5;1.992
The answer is 1.5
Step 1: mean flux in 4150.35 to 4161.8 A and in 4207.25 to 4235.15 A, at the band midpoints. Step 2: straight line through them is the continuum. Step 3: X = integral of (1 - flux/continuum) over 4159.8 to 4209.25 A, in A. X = 1.23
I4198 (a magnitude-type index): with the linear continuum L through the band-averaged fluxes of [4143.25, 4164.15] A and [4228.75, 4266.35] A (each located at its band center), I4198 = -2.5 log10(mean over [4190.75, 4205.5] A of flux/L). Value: 0.05 mag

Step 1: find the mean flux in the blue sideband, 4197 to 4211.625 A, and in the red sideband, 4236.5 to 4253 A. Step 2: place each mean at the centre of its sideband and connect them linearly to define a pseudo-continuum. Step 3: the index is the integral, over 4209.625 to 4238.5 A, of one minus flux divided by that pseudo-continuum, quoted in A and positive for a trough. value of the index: 1.0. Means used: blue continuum 2.04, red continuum 2.18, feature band 2.03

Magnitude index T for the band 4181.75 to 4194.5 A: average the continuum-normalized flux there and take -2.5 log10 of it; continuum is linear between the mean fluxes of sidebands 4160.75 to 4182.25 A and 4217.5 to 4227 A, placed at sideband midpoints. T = 0.03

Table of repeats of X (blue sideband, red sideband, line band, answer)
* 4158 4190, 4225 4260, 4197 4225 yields -0.15 A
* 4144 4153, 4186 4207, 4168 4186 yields 0.35 A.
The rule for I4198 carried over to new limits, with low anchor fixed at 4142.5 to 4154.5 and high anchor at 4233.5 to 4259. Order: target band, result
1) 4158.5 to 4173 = -0.005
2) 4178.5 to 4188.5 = 0.064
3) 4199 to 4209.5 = 0.023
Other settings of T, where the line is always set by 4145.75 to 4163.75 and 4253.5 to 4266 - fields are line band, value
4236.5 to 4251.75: 0.01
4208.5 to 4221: -0.02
